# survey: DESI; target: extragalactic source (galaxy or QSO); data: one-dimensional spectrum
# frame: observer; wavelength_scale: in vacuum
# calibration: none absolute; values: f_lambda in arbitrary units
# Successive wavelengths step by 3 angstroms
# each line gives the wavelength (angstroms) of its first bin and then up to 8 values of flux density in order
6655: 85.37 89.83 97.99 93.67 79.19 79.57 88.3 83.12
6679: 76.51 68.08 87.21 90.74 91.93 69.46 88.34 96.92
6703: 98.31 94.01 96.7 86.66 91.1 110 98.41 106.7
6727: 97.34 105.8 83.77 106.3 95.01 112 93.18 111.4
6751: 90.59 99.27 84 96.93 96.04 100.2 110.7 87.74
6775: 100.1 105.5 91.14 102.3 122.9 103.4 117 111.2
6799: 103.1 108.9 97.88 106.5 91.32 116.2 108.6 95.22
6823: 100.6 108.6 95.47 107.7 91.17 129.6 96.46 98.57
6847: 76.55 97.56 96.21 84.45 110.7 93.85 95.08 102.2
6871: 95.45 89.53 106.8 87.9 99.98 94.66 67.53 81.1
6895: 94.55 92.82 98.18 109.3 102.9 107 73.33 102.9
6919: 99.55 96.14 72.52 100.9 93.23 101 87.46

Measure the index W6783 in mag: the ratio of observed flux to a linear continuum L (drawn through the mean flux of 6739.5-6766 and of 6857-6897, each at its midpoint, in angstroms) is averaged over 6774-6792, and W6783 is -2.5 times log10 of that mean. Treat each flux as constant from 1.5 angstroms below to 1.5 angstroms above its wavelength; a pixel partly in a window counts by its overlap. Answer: -0.08 mag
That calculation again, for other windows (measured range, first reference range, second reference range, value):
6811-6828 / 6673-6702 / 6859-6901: -0.155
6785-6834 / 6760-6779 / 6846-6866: -0.093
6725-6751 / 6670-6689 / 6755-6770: -0.084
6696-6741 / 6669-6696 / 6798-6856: -0.127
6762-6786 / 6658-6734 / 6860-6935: -0.088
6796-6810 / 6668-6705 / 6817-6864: -0.095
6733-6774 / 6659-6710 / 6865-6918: -0.101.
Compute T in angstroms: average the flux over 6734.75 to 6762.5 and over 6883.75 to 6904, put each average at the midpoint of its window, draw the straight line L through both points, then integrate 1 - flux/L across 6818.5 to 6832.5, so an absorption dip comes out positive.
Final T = -1.0 angstroms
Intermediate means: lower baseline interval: 98.6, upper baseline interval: 90.1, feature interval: 101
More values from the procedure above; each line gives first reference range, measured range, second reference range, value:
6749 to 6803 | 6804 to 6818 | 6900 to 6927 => -0.5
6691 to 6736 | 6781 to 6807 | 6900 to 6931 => -3.3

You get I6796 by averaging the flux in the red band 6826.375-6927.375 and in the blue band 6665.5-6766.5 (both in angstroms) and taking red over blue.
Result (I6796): 1.0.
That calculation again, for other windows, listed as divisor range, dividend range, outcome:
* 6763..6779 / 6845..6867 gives 0.94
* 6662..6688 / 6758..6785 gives 1.19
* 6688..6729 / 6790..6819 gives 1.13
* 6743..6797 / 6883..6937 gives 0.92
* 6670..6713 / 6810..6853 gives 1.17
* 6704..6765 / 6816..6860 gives 1.02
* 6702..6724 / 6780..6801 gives 1.11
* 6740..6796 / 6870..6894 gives 0.89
